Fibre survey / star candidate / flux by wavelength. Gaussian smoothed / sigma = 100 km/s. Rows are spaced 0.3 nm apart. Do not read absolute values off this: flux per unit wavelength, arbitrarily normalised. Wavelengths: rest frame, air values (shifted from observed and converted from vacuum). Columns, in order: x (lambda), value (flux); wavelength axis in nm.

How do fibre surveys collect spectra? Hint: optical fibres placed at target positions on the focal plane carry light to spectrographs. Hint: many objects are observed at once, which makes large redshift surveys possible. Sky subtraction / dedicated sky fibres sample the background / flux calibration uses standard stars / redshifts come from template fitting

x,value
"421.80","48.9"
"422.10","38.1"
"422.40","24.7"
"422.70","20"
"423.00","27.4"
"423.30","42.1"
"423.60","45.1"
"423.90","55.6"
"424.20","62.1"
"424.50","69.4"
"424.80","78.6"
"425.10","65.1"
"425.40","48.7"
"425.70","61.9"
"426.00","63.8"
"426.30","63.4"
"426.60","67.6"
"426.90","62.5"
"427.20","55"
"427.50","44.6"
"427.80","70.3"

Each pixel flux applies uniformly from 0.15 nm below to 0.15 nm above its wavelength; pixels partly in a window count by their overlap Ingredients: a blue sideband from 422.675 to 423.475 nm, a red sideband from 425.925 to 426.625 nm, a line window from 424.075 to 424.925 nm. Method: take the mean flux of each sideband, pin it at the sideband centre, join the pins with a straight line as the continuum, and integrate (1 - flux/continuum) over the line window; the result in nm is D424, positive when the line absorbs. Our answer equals -0.43 nm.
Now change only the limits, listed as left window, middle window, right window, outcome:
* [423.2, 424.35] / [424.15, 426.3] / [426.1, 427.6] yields -0.36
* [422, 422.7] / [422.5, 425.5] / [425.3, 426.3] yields -0.45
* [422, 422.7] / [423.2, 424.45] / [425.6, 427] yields -0.33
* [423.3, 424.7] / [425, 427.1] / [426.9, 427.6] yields -0.28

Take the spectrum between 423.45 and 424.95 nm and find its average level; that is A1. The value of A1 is 62.2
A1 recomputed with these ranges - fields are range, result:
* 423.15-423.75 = 43.6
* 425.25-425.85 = 55.3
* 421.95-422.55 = 31.4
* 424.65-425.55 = 64.1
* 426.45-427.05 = 65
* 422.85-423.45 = 34.8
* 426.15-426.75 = 65.5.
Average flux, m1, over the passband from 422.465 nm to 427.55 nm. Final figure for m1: 54.6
